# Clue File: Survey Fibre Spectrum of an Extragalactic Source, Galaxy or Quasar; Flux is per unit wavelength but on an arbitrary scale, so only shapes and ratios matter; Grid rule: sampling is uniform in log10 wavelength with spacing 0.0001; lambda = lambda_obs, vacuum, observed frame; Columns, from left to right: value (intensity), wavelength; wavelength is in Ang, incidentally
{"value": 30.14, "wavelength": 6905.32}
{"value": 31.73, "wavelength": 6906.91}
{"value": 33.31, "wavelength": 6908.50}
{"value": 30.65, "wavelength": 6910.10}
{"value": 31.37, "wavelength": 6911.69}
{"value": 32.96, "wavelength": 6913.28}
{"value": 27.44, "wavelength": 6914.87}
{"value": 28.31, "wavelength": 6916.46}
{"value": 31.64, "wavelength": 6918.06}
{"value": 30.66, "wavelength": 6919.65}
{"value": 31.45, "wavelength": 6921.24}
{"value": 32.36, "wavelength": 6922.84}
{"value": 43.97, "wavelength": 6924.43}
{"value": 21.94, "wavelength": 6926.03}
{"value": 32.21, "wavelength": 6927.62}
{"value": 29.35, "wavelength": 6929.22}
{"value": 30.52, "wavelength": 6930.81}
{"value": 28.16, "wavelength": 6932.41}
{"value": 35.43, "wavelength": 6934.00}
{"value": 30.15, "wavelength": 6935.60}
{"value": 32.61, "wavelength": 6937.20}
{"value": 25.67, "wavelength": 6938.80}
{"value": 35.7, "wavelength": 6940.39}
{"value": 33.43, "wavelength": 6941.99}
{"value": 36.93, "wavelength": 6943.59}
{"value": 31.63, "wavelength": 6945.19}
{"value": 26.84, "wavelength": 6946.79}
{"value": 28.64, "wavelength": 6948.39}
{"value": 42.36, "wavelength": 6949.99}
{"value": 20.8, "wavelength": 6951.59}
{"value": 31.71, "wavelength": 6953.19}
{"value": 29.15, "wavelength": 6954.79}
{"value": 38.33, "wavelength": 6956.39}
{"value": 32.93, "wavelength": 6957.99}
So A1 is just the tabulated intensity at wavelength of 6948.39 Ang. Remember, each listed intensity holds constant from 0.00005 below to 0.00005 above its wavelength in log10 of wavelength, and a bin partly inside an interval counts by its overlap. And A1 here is 28.64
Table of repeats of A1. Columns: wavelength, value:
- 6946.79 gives 26.84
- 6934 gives 35.43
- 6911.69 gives 31.37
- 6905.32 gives 30.14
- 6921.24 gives 31.45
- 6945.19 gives 31.63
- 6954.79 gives 29.15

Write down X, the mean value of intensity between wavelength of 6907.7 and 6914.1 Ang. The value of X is 32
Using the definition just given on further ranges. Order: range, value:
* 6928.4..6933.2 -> 29.3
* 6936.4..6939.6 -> 29.2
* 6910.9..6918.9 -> 30.4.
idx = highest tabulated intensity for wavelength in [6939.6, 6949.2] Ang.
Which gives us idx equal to 36.93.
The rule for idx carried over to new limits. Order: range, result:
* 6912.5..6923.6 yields 32.96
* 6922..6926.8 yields 43.97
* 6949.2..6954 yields 42.36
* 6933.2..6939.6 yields 35.43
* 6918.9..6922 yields 31.45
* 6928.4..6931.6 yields 30.52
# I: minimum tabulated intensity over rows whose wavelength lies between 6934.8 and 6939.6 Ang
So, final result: 25.67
